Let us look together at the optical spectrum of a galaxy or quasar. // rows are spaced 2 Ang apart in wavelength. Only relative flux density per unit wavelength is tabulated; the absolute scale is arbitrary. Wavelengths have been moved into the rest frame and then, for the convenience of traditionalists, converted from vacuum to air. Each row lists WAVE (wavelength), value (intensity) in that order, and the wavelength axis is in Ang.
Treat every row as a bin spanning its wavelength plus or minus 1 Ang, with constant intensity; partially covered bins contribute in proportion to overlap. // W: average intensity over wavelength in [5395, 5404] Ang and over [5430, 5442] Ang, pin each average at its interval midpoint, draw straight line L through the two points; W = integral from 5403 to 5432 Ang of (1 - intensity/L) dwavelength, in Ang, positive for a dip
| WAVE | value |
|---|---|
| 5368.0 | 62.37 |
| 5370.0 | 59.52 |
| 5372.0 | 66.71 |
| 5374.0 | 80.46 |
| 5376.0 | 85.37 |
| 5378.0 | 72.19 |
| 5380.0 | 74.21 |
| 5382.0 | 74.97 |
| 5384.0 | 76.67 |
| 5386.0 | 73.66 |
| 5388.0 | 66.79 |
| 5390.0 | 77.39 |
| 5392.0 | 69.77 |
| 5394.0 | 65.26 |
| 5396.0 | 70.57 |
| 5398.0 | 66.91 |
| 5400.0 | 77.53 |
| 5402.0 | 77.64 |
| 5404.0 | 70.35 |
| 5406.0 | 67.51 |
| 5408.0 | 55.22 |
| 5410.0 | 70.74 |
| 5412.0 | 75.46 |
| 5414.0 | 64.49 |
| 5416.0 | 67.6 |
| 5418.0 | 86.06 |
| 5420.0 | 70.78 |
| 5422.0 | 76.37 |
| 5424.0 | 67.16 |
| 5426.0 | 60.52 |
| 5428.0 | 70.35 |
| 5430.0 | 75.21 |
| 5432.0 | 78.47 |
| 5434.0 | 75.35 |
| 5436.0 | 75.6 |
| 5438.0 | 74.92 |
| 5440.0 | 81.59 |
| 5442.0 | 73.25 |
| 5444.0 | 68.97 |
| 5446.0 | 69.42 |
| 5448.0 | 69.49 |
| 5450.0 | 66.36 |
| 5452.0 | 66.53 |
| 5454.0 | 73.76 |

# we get 1.8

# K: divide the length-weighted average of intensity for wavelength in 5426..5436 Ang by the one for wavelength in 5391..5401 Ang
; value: 1.05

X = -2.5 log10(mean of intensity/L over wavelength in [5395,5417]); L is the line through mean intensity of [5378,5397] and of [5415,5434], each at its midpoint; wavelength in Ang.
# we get 0.05 mag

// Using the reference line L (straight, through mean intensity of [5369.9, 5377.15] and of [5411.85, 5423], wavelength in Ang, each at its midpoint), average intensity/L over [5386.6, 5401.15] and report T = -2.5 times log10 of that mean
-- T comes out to 0.05 mag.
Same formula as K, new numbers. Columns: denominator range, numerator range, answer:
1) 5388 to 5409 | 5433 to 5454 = 1.04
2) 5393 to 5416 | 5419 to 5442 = 1.06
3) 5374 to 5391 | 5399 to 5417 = 0.92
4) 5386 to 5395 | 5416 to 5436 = 1.04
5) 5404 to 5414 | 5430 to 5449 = 1.10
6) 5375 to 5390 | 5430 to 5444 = 1.01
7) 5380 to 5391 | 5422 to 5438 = 0.98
